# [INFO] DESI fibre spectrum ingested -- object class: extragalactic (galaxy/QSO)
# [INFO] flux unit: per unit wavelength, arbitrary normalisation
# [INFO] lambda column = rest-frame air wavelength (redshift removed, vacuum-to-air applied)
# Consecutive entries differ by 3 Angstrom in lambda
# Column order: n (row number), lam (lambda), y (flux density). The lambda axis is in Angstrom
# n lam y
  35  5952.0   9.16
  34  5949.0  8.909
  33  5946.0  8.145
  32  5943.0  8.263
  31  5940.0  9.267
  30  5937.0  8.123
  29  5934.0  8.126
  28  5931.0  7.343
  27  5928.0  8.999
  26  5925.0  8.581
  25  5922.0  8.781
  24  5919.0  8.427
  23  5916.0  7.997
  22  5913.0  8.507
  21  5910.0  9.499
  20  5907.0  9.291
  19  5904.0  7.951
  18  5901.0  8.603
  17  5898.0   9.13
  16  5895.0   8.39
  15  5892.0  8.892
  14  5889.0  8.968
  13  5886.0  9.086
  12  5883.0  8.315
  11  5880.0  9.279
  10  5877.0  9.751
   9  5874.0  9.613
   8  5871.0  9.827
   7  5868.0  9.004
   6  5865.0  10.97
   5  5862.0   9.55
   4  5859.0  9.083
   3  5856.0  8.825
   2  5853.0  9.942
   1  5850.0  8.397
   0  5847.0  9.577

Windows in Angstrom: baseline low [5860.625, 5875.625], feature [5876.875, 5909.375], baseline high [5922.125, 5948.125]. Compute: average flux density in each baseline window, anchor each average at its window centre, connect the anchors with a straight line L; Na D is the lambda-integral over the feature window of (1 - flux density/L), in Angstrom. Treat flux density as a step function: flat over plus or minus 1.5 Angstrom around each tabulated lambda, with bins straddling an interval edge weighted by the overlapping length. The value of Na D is 1.44 Angstrom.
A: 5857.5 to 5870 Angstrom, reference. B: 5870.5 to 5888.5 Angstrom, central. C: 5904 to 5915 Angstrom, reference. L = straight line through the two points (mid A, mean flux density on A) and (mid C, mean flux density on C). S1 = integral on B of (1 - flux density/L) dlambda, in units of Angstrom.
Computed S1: 0.3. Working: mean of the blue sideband 9.66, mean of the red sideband 8.89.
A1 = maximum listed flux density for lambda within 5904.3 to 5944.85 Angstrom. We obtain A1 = 9.499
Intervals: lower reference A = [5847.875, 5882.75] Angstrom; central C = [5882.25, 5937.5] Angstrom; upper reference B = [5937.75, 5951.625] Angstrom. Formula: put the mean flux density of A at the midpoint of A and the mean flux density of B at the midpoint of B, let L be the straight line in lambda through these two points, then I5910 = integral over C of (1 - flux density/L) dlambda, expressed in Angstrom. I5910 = 2.5 Angstrom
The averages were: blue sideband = 9.44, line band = 8.59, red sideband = 8.66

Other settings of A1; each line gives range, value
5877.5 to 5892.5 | 9.279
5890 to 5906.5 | 9.13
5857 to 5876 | 10.97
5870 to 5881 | 9.827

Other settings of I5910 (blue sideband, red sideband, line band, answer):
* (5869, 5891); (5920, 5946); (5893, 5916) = 0.4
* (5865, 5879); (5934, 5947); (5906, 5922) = 0.3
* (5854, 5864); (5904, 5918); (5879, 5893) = 0.1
